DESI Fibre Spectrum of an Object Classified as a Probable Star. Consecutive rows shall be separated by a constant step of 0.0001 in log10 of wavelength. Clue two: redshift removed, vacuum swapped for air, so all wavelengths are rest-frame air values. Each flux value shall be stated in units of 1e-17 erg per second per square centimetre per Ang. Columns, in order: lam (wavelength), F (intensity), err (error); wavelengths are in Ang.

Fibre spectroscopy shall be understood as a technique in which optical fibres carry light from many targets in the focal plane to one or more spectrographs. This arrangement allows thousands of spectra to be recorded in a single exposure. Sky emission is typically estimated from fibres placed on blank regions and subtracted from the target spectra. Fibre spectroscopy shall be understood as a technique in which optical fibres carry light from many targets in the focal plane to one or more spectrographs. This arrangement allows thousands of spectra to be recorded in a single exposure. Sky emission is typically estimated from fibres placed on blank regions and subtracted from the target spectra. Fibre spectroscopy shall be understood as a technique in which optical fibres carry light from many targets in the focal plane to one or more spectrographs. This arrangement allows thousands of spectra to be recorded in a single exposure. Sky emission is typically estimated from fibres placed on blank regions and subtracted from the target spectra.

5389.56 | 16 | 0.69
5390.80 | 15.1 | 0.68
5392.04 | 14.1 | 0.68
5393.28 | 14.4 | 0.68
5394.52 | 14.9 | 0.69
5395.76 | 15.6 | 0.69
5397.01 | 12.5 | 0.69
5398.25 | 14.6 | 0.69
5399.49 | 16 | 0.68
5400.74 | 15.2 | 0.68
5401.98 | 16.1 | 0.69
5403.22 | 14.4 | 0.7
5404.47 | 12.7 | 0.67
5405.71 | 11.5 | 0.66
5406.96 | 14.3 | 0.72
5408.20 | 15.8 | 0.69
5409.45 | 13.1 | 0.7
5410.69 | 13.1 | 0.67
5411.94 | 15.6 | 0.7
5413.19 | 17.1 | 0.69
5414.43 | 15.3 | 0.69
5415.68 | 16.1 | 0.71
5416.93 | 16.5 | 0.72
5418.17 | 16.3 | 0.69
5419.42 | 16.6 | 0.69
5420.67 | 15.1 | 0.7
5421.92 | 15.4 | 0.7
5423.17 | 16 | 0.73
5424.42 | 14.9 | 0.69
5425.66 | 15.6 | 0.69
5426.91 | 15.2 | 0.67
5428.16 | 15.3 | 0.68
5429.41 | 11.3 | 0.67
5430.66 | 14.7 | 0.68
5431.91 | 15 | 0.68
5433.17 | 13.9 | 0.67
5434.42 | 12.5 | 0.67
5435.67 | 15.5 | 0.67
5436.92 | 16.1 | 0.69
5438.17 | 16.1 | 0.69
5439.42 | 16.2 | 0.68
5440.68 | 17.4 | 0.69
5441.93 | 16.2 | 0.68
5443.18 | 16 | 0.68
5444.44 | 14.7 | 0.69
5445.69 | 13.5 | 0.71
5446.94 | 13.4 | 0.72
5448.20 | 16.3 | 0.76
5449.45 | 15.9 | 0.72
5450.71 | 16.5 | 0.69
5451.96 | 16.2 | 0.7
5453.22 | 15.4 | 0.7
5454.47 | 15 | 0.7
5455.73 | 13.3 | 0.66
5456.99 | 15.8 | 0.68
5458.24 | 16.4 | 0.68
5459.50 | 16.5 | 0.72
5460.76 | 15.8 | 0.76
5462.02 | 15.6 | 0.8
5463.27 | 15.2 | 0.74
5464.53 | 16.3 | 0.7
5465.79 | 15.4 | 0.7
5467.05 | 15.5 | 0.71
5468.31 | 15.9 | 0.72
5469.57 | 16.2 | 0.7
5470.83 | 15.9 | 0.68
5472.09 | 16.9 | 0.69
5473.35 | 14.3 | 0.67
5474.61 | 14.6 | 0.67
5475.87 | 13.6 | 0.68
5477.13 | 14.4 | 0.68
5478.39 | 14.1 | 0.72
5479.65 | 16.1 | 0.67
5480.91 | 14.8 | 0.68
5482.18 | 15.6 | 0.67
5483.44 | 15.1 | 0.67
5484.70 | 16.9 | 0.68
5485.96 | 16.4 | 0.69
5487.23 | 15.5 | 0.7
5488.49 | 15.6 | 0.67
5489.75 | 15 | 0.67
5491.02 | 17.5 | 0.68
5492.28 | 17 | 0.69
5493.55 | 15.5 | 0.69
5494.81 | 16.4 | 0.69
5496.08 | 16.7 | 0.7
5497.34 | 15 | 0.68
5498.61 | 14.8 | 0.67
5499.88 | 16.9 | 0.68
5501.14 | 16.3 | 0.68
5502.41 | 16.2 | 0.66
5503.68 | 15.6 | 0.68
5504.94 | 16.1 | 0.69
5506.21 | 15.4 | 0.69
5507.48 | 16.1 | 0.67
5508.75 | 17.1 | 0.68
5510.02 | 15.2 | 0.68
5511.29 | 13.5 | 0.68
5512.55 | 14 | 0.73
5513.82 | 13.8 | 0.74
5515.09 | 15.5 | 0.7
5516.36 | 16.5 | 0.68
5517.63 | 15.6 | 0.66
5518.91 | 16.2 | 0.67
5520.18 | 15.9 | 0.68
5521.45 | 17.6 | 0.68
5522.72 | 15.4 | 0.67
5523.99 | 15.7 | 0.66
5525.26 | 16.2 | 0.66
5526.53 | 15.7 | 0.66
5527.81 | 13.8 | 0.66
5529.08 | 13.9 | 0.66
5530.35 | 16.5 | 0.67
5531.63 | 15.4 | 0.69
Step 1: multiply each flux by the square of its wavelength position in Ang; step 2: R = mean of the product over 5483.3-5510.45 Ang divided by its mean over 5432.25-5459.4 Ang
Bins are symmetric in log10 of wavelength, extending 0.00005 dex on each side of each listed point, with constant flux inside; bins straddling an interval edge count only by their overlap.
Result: 1.1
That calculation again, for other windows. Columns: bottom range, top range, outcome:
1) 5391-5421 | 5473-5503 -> 1.08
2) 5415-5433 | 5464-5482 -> 1.02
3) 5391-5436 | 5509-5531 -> 1.08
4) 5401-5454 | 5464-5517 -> 1.06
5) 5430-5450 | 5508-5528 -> 1.05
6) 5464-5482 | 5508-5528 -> 1.03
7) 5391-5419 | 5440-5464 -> 1.07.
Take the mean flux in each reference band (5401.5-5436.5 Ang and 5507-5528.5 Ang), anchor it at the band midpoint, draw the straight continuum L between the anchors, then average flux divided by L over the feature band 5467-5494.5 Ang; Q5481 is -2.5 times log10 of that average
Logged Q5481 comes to -0.02 mag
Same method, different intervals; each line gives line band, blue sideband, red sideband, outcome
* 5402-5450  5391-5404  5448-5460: 0.015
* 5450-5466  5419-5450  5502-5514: -0.031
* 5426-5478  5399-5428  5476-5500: 0.011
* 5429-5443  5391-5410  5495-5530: -0.023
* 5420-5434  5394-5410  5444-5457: -0.001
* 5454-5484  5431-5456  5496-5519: 0.003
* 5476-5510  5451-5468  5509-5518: -0.043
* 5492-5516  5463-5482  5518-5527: 0.011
